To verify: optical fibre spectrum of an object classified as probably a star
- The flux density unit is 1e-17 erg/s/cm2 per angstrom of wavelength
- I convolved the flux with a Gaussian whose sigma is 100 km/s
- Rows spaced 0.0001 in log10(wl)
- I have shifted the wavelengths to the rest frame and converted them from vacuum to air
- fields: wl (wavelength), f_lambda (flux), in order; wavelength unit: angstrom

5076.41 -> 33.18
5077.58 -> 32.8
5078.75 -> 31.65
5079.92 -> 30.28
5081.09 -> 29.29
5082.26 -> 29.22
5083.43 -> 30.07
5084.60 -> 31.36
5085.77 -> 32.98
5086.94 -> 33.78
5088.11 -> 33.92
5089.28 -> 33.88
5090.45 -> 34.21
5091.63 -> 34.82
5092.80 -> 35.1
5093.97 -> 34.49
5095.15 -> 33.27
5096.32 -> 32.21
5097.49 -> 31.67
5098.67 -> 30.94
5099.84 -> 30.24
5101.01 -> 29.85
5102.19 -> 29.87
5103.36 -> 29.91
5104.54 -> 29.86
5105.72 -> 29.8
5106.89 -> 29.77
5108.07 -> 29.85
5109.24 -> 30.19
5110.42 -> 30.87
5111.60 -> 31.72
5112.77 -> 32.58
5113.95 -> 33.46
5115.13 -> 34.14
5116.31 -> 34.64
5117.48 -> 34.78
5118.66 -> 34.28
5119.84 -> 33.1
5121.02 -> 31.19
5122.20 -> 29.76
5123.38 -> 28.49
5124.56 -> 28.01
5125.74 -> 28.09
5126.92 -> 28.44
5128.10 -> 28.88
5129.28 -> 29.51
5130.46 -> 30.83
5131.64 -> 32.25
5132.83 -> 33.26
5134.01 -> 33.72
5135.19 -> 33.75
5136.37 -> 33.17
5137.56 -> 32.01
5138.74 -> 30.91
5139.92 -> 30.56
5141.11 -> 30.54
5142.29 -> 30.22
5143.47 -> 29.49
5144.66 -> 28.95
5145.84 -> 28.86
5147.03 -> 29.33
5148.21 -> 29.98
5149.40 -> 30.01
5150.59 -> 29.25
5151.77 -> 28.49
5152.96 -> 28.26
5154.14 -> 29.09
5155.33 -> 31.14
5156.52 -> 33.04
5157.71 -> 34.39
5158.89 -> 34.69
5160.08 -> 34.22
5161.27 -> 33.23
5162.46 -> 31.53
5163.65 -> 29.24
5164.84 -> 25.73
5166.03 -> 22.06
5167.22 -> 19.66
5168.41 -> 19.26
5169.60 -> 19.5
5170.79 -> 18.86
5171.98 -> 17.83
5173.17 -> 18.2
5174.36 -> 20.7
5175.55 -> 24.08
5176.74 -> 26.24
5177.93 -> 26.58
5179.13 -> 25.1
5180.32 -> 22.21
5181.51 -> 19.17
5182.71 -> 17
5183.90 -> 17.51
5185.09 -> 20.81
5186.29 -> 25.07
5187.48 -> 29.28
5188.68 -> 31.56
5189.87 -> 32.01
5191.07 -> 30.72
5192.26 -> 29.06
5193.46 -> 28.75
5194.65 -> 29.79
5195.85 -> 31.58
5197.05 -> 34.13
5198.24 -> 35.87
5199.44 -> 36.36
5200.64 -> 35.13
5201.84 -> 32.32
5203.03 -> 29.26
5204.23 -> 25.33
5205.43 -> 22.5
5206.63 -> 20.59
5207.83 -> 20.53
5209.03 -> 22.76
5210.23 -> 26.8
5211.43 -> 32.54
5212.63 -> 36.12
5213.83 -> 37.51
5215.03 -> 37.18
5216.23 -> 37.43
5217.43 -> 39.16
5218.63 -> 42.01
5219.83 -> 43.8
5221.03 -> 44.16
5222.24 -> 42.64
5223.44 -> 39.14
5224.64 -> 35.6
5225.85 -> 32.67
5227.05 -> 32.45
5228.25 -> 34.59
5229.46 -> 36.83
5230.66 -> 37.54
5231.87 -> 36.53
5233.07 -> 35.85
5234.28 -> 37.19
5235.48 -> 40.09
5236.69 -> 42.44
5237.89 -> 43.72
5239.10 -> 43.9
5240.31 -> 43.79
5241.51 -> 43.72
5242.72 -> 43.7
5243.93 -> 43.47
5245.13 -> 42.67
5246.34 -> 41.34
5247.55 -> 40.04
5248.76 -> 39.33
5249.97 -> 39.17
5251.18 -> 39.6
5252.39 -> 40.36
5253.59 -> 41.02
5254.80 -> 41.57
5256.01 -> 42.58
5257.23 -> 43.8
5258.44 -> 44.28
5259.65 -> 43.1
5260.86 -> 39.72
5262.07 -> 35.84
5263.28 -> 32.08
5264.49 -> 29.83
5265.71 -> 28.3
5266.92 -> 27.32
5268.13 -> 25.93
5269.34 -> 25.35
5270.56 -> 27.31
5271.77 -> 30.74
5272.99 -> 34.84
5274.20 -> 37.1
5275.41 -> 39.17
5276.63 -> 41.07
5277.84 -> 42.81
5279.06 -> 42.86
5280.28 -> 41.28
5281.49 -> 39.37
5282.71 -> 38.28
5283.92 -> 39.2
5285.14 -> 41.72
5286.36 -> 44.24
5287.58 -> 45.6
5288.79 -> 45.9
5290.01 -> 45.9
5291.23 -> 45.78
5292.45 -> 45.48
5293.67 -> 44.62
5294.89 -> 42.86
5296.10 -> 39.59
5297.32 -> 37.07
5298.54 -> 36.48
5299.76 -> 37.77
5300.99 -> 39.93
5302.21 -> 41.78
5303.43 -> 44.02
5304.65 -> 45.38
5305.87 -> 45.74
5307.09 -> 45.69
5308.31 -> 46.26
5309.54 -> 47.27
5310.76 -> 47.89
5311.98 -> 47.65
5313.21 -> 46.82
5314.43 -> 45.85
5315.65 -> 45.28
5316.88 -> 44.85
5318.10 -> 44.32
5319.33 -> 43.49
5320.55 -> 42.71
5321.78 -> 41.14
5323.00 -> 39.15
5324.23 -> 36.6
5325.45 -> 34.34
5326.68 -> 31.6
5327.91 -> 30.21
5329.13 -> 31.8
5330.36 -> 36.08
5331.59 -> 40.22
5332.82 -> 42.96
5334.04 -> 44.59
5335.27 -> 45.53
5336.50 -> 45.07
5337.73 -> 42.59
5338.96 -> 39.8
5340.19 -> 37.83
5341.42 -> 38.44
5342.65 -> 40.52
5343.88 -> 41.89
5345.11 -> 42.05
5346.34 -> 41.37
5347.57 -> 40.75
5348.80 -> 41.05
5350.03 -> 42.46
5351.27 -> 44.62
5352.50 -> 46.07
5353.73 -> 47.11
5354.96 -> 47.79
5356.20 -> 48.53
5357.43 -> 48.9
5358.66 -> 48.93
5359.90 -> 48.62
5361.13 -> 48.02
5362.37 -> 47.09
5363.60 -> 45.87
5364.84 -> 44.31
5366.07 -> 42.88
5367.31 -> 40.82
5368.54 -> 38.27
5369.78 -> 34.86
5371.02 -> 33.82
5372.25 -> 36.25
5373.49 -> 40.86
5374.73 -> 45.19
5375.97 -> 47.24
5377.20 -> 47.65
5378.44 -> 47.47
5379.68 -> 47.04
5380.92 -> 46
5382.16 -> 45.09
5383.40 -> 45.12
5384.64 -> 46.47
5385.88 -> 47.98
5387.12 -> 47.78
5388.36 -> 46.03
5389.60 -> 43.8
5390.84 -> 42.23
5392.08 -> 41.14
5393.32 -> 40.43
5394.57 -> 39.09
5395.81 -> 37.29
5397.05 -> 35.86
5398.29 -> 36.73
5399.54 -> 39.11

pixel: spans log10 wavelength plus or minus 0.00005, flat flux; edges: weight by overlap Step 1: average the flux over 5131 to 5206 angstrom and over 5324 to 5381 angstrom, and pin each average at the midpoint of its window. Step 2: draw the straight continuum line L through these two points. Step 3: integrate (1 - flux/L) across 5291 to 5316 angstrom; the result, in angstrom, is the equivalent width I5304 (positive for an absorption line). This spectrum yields -3.4 angstrom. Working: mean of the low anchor 28.1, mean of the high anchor 42.2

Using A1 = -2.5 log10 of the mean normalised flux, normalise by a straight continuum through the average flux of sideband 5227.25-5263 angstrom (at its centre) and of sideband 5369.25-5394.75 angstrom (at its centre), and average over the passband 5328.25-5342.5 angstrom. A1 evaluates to 0.06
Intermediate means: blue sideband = 40.4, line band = 40.3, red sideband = 43.5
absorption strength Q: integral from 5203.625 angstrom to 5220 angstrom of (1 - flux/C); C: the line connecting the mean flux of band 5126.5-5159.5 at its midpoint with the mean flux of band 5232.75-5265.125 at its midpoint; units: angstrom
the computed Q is 2.6 angstrom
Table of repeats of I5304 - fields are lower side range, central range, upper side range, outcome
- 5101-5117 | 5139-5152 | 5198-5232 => 1.0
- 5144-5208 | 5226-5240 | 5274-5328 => -1.7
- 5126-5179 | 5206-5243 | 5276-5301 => -1.3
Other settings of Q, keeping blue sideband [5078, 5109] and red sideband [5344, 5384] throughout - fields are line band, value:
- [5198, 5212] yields 3.3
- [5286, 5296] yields -1.0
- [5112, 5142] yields 1.4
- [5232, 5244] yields -1.0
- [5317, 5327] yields 0.6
